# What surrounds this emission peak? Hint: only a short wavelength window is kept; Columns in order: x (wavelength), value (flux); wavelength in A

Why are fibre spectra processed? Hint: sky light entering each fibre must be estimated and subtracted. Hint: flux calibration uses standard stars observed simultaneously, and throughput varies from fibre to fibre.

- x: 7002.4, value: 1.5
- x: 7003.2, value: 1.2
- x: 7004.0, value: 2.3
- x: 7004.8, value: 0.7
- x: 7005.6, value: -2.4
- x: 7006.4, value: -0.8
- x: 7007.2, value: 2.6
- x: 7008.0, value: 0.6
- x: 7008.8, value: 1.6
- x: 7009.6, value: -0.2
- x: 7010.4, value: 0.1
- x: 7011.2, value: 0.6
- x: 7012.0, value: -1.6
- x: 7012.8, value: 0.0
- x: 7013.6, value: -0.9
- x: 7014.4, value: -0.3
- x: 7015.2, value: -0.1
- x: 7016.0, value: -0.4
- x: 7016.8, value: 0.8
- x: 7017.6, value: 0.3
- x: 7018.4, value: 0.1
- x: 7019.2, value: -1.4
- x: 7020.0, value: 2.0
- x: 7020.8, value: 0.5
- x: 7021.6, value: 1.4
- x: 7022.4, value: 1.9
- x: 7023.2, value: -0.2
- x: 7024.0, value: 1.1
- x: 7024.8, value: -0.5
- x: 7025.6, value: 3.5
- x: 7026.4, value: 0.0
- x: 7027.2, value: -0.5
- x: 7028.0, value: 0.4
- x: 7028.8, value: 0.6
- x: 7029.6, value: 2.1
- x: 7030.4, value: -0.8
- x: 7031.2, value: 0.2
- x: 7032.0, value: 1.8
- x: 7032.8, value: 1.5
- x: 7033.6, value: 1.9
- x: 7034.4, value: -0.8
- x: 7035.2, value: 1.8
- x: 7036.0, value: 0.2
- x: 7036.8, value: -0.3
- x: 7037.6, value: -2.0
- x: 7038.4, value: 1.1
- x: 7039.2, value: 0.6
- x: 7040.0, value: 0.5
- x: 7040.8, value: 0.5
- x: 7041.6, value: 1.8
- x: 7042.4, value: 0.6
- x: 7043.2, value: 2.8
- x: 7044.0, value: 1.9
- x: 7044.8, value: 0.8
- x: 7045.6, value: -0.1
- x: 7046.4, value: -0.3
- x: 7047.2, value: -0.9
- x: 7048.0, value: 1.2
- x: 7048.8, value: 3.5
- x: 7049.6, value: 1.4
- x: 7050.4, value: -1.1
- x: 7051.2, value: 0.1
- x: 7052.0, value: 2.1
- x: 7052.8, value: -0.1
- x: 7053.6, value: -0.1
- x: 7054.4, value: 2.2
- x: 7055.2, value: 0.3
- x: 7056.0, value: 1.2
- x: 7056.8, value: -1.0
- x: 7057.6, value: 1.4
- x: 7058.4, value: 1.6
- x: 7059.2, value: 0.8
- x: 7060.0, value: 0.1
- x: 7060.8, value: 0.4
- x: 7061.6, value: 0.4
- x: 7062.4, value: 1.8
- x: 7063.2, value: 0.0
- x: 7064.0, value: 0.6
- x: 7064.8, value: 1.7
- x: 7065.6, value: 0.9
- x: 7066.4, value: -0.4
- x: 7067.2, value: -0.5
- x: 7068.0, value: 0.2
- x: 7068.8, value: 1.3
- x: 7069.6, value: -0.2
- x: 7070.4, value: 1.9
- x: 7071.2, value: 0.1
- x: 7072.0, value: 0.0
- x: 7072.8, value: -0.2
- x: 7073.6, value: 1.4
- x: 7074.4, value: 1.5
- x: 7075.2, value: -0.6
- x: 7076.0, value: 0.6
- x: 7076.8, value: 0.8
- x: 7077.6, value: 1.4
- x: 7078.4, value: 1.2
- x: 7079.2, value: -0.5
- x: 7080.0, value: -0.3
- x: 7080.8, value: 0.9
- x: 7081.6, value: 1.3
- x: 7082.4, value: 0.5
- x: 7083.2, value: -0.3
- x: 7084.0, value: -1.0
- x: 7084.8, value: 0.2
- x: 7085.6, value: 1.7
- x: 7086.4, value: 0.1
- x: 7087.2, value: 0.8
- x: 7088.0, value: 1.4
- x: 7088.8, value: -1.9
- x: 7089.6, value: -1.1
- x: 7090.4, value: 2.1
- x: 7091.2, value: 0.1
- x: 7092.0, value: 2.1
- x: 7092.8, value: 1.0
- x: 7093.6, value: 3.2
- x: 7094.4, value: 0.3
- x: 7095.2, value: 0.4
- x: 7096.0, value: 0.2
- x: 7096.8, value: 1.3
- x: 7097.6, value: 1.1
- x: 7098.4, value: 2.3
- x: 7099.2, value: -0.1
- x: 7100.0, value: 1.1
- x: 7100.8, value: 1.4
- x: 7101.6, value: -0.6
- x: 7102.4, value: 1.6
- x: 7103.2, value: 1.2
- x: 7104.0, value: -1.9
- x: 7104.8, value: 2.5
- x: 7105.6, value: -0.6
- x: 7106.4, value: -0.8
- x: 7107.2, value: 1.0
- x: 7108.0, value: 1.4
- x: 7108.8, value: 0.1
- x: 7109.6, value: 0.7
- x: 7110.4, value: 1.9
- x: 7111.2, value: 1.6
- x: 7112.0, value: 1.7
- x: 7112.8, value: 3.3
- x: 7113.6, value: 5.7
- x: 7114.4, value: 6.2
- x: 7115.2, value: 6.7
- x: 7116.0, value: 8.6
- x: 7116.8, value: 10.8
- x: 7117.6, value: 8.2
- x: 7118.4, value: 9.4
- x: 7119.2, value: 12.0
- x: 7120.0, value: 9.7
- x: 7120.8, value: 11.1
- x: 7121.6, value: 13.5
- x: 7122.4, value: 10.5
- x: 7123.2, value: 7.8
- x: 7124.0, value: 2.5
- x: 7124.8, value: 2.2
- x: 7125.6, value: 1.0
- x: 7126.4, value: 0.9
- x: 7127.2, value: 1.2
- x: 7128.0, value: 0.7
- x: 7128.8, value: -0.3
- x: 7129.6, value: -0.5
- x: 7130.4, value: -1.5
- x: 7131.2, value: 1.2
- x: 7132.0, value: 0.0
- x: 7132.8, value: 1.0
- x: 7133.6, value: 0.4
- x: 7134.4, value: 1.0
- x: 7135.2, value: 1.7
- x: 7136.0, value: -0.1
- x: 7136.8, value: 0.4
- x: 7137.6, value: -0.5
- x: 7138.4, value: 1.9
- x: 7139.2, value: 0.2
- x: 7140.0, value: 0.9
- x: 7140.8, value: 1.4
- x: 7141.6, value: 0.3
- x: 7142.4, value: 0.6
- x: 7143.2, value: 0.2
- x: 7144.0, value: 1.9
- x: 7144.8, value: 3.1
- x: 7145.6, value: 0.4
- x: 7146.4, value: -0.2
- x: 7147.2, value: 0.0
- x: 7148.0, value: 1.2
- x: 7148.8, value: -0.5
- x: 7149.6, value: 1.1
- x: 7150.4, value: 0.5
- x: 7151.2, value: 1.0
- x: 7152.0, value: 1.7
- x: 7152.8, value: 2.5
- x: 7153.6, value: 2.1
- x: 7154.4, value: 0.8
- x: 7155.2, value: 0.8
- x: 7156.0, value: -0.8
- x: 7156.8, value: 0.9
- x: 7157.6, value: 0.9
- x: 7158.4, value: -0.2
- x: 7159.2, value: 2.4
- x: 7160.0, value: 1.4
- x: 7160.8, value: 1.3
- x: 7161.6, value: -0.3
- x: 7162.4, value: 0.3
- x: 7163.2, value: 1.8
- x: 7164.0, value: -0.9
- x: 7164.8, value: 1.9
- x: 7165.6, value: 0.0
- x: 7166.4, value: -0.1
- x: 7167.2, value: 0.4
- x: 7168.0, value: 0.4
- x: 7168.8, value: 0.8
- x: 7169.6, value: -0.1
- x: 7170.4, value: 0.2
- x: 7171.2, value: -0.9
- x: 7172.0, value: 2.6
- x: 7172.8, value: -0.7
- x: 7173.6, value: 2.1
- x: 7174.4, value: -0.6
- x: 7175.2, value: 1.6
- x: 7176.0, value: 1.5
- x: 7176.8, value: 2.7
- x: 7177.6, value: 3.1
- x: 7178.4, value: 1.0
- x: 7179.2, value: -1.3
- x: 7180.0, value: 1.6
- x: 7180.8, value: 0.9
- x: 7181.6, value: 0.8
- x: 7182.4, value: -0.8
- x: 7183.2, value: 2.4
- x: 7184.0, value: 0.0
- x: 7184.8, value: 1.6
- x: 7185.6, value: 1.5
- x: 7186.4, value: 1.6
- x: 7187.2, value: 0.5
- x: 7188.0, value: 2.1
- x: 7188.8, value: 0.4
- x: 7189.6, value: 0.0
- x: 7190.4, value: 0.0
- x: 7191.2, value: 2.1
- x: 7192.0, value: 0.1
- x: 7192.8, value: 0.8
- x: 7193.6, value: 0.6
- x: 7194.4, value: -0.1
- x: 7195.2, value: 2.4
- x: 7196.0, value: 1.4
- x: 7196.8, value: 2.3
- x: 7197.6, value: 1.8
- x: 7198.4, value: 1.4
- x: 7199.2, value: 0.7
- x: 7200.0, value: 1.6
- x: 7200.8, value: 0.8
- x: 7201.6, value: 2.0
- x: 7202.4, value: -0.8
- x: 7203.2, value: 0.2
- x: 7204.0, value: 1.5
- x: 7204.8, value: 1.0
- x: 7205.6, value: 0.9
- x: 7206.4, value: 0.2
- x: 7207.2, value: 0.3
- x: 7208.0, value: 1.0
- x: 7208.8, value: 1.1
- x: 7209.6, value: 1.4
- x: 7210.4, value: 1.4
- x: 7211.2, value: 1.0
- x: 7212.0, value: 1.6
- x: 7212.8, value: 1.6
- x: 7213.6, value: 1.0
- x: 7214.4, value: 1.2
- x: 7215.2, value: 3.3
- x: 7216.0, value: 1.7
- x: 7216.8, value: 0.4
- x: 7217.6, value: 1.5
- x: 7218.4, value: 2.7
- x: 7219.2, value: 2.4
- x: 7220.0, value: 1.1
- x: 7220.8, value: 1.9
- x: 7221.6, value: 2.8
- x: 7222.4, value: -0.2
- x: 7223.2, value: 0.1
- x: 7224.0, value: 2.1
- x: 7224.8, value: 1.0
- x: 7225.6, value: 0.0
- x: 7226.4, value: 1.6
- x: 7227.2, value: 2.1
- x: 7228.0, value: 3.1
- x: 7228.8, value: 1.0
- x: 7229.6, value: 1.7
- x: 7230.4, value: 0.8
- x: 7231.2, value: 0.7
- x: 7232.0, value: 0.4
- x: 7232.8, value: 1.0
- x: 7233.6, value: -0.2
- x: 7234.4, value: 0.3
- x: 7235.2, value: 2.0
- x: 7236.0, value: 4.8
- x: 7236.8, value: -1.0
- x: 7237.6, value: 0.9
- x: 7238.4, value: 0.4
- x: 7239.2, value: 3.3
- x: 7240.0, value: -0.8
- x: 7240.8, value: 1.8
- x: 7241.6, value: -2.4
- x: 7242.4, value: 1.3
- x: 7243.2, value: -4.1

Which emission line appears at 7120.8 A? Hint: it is [O II]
